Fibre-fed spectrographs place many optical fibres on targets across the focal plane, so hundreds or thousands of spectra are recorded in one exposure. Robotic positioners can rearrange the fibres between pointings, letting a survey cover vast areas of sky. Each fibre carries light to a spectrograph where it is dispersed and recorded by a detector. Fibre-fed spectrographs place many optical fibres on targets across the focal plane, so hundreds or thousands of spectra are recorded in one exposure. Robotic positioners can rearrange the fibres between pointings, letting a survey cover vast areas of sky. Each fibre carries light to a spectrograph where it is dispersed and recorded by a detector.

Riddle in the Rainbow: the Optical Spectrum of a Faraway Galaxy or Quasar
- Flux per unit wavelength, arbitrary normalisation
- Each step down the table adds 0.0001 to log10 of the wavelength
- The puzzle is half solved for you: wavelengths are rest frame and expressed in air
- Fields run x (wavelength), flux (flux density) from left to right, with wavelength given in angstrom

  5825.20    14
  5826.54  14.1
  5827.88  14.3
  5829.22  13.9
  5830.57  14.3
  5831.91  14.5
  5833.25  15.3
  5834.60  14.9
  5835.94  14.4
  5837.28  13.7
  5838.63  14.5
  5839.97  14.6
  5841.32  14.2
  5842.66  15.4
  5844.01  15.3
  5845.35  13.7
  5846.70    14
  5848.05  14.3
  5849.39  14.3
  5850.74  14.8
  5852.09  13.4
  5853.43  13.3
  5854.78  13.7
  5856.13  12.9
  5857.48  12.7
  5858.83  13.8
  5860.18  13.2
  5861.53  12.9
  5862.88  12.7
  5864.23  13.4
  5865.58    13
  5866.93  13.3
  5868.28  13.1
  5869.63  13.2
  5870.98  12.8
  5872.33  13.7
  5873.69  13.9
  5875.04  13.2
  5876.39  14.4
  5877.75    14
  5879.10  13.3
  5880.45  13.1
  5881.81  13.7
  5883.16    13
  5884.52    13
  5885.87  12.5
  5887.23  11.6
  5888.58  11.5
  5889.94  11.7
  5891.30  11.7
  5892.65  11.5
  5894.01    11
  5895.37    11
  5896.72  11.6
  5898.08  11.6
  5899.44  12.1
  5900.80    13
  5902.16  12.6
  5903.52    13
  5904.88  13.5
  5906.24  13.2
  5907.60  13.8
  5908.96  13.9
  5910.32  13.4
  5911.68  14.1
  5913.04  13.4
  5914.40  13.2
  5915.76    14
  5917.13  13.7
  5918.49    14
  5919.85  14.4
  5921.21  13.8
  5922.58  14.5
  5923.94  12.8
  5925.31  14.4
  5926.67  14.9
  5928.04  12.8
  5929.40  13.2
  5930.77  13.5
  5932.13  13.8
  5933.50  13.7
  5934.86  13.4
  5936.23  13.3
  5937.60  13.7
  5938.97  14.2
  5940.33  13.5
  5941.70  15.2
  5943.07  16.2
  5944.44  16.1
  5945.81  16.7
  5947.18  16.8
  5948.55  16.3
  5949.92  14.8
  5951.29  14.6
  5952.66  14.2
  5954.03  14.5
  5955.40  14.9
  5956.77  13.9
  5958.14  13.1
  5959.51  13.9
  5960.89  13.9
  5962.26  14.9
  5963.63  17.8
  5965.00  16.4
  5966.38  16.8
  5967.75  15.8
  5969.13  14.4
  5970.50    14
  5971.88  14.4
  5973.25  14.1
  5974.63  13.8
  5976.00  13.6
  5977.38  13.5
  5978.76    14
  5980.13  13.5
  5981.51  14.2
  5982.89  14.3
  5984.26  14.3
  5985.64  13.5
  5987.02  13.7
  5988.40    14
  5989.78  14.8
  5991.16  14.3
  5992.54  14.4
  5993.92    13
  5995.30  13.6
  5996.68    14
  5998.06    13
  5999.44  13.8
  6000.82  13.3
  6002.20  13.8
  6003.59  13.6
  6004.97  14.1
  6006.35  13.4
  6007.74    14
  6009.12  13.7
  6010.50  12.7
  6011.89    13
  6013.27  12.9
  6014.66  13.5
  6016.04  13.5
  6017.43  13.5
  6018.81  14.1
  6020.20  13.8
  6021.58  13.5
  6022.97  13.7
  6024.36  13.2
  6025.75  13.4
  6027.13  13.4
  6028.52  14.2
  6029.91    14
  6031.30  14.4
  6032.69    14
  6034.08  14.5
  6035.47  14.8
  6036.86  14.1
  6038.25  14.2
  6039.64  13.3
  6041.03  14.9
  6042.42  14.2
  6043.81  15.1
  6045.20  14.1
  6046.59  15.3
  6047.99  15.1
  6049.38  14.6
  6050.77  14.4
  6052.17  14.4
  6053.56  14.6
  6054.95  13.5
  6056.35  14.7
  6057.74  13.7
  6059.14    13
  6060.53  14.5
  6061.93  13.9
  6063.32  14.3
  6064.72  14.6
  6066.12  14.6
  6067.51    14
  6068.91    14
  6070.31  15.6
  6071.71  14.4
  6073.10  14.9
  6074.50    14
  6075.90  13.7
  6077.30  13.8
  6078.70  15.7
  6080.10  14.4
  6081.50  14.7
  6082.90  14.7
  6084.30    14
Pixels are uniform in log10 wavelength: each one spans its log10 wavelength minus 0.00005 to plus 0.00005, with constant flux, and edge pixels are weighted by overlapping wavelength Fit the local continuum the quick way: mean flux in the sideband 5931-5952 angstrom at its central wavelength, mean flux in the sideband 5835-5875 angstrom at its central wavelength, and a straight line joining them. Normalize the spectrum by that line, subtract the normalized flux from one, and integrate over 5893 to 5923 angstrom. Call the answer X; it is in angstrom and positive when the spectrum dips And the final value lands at 2.7 angstrom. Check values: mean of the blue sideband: 13.7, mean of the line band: 13.1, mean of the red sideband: 14.8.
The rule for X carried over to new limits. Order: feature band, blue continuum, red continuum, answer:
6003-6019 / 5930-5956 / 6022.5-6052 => 1.0 angstrom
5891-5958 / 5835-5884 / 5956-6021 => 0.6 angstrom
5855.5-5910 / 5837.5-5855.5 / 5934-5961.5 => 5.9 angstrom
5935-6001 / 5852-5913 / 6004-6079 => -4.6 angstrom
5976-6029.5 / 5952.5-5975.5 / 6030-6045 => 3.1 angstrom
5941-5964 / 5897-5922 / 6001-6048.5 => -2.7 angstrom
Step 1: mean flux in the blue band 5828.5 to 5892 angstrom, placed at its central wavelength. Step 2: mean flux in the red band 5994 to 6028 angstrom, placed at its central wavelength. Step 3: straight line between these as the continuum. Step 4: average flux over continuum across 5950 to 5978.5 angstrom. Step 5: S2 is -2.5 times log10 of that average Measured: -0.08 mag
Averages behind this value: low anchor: 13.6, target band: 14.6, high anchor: 13.5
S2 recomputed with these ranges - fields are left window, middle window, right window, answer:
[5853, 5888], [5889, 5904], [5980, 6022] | 0.12 mag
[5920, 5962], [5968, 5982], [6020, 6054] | 0.02 mag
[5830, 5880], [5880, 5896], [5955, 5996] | 0.16 mag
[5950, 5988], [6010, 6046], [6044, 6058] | 0.05 mag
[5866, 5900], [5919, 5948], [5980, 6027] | -0.10 mag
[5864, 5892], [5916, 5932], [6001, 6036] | -0.05 mag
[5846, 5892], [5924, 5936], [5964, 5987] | 0.02 mag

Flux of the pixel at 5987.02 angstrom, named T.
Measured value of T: 13.7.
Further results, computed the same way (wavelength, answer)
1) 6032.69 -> 14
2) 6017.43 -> 13.5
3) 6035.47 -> 14.8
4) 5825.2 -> 14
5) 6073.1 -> 14.9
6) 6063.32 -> 14.3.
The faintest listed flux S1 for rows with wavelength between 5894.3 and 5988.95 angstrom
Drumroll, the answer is 11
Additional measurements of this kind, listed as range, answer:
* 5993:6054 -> 12.7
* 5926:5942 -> 12.8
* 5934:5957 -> 13.3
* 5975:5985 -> 13.5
